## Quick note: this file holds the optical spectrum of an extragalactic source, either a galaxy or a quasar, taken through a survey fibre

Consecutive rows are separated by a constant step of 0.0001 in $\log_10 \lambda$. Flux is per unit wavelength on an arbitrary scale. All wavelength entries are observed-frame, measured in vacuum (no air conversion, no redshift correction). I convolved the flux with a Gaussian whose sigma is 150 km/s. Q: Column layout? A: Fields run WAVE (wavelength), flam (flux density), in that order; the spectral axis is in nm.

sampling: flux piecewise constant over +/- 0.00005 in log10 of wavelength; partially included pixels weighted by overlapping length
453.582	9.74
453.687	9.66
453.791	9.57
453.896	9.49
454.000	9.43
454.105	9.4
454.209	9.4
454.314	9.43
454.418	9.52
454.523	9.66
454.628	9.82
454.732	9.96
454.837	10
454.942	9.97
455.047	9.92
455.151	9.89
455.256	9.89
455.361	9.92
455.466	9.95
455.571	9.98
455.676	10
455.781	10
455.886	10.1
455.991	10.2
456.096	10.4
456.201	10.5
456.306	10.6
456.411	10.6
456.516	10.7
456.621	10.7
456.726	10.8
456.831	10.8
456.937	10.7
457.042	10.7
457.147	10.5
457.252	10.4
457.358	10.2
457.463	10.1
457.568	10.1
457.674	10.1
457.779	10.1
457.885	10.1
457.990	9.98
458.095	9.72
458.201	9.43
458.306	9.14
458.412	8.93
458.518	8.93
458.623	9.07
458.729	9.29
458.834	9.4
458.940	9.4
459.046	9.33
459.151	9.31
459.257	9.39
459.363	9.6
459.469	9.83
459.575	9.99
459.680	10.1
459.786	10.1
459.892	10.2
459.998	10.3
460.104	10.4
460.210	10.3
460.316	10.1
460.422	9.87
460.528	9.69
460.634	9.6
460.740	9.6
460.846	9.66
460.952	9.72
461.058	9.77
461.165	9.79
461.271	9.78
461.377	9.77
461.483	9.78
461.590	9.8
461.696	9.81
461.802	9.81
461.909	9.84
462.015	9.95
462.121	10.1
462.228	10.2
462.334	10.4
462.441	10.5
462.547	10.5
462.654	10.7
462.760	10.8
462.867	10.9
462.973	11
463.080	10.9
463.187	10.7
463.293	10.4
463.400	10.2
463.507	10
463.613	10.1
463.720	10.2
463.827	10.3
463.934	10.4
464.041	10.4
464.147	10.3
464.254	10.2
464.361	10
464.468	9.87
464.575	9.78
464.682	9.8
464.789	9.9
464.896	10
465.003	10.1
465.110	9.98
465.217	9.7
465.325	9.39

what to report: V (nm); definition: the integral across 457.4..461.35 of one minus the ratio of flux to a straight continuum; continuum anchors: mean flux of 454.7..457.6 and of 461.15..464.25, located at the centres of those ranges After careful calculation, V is 0.20 nm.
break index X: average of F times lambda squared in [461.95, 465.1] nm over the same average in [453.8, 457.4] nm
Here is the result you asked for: 1.05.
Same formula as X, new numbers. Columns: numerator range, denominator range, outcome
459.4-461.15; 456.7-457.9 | 0.97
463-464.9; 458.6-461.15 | 1.06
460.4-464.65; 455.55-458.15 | 1.01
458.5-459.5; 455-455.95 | 0.95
